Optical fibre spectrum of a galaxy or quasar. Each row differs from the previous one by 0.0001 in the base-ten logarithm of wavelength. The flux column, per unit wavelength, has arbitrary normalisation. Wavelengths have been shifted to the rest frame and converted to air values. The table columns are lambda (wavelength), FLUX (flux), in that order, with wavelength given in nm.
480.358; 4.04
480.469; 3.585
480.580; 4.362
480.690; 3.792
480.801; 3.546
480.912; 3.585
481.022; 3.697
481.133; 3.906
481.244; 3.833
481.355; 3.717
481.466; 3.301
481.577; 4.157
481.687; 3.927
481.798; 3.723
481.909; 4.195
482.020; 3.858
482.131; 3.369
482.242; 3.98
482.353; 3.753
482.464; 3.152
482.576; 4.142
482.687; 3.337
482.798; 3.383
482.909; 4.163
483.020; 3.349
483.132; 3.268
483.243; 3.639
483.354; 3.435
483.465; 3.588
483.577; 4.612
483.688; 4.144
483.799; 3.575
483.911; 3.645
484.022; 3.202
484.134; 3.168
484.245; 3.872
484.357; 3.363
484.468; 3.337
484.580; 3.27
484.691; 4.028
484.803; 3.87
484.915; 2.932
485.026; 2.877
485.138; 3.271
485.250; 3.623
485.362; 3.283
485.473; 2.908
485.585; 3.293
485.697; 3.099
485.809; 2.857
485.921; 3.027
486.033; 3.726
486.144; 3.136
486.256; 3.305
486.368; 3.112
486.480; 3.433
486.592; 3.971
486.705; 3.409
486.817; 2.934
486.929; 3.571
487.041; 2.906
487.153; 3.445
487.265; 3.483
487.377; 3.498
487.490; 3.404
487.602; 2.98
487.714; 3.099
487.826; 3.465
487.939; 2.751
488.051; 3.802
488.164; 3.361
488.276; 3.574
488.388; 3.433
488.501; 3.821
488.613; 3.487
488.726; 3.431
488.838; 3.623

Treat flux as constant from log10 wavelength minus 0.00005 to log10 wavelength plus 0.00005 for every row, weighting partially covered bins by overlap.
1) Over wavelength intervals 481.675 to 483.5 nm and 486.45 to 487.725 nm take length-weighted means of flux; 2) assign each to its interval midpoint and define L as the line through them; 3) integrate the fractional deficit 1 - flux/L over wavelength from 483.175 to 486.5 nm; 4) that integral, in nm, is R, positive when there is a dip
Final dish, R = 0.08 nm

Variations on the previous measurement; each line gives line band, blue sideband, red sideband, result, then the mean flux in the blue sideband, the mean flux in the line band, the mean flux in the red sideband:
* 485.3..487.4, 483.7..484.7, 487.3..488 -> 0.023 nm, 3.5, 3.28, 3.21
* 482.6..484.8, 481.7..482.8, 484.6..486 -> -0.074 nm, 3.71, 3.61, 3.26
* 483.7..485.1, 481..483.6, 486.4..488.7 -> 0.054 nm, 3.72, 3.45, 3.39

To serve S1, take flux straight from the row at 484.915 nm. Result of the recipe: 2.932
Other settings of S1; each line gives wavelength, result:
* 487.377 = 3.498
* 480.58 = 4.362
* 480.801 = 3.546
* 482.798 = 3.383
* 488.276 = 3.574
